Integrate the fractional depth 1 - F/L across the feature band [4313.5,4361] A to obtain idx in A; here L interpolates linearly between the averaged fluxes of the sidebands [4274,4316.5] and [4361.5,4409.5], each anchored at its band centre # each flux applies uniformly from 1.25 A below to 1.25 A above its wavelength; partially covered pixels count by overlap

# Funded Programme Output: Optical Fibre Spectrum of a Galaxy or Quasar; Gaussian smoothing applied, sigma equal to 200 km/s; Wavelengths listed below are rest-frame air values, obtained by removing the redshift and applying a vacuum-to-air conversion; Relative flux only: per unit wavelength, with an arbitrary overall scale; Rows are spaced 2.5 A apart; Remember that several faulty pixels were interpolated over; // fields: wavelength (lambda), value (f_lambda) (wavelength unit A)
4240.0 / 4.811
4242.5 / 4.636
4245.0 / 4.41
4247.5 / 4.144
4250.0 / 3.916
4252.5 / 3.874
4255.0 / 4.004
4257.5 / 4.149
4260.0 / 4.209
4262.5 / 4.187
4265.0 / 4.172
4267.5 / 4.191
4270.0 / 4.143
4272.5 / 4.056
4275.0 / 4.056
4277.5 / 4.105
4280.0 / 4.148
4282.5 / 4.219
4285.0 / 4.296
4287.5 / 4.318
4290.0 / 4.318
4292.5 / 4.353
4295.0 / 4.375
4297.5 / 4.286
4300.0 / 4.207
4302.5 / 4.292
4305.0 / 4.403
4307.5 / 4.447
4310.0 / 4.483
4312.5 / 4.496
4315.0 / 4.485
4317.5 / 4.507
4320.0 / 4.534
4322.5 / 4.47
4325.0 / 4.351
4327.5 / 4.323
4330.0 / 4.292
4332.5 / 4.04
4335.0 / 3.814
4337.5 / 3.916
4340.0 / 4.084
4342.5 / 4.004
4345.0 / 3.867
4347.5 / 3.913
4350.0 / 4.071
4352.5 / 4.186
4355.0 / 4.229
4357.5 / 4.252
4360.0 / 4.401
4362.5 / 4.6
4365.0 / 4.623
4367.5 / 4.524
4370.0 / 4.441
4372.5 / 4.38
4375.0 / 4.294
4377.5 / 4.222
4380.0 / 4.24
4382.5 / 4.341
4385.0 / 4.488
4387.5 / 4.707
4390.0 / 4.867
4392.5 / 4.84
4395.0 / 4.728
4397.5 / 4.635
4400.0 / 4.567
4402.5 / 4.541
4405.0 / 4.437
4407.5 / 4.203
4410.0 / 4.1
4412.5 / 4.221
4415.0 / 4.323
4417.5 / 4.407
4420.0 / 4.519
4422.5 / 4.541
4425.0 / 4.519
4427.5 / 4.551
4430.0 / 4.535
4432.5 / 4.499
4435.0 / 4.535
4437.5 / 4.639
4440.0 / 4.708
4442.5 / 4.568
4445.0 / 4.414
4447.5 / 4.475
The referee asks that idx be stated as 2.2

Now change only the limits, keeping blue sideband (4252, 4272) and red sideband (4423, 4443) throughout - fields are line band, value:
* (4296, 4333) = -1.06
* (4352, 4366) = -0.04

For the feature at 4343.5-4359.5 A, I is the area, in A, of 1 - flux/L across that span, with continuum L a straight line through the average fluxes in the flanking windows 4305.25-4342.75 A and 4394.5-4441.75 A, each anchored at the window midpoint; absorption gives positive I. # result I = 0.9 A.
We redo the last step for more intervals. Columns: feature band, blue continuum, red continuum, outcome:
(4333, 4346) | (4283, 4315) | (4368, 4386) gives 1.2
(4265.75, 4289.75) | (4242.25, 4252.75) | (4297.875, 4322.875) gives 0.7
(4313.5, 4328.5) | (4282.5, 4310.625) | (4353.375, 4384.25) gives -0.3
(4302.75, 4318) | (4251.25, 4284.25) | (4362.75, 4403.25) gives -0.7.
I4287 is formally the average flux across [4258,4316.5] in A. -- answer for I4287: 4.27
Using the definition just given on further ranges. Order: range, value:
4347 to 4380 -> 4.32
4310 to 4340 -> 4.29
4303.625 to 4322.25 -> 4.48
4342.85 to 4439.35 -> 4.42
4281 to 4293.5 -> 4.3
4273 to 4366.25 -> 4.26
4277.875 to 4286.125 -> 4.21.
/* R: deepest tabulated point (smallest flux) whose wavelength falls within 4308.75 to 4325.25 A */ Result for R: 4.351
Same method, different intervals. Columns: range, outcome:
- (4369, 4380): 4.222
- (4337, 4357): 3.867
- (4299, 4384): 3.814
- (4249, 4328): 3.874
